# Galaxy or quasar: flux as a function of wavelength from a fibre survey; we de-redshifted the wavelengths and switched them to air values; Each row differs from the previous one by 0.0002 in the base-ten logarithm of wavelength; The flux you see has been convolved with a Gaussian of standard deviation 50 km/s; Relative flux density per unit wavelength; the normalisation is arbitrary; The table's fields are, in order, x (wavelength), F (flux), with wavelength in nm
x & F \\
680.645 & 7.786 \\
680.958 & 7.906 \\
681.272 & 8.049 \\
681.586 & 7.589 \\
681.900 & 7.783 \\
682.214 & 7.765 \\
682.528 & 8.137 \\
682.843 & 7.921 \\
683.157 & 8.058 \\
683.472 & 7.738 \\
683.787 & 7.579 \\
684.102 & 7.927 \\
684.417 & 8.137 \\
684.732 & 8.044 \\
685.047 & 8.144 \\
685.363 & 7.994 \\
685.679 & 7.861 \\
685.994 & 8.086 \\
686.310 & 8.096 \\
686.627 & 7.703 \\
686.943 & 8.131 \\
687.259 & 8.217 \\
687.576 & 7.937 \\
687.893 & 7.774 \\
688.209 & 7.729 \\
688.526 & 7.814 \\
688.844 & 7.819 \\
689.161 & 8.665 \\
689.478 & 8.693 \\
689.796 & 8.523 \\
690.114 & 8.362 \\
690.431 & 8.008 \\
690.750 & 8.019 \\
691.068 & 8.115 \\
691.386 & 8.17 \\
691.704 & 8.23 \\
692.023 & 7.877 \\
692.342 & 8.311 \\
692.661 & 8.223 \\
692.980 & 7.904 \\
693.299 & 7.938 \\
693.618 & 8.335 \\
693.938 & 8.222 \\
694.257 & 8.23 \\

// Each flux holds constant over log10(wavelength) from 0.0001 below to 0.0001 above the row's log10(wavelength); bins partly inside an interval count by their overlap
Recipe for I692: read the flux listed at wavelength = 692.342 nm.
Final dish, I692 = 8.311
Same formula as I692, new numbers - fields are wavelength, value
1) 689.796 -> 8.523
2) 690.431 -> 8.008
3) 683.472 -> 7.738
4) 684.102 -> 7.927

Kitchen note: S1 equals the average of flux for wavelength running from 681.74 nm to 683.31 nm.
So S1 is 7.93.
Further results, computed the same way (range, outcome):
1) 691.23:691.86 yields 8.21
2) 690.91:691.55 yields 8.15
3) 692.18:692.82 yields 8.26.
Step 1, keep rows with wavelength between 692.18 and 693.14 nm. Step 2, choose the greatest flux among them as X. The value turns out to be 8.311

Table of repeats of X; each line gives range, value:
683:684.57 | 8.137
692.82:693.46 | 7.938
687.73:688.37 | 7.774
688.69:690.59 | 8.693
